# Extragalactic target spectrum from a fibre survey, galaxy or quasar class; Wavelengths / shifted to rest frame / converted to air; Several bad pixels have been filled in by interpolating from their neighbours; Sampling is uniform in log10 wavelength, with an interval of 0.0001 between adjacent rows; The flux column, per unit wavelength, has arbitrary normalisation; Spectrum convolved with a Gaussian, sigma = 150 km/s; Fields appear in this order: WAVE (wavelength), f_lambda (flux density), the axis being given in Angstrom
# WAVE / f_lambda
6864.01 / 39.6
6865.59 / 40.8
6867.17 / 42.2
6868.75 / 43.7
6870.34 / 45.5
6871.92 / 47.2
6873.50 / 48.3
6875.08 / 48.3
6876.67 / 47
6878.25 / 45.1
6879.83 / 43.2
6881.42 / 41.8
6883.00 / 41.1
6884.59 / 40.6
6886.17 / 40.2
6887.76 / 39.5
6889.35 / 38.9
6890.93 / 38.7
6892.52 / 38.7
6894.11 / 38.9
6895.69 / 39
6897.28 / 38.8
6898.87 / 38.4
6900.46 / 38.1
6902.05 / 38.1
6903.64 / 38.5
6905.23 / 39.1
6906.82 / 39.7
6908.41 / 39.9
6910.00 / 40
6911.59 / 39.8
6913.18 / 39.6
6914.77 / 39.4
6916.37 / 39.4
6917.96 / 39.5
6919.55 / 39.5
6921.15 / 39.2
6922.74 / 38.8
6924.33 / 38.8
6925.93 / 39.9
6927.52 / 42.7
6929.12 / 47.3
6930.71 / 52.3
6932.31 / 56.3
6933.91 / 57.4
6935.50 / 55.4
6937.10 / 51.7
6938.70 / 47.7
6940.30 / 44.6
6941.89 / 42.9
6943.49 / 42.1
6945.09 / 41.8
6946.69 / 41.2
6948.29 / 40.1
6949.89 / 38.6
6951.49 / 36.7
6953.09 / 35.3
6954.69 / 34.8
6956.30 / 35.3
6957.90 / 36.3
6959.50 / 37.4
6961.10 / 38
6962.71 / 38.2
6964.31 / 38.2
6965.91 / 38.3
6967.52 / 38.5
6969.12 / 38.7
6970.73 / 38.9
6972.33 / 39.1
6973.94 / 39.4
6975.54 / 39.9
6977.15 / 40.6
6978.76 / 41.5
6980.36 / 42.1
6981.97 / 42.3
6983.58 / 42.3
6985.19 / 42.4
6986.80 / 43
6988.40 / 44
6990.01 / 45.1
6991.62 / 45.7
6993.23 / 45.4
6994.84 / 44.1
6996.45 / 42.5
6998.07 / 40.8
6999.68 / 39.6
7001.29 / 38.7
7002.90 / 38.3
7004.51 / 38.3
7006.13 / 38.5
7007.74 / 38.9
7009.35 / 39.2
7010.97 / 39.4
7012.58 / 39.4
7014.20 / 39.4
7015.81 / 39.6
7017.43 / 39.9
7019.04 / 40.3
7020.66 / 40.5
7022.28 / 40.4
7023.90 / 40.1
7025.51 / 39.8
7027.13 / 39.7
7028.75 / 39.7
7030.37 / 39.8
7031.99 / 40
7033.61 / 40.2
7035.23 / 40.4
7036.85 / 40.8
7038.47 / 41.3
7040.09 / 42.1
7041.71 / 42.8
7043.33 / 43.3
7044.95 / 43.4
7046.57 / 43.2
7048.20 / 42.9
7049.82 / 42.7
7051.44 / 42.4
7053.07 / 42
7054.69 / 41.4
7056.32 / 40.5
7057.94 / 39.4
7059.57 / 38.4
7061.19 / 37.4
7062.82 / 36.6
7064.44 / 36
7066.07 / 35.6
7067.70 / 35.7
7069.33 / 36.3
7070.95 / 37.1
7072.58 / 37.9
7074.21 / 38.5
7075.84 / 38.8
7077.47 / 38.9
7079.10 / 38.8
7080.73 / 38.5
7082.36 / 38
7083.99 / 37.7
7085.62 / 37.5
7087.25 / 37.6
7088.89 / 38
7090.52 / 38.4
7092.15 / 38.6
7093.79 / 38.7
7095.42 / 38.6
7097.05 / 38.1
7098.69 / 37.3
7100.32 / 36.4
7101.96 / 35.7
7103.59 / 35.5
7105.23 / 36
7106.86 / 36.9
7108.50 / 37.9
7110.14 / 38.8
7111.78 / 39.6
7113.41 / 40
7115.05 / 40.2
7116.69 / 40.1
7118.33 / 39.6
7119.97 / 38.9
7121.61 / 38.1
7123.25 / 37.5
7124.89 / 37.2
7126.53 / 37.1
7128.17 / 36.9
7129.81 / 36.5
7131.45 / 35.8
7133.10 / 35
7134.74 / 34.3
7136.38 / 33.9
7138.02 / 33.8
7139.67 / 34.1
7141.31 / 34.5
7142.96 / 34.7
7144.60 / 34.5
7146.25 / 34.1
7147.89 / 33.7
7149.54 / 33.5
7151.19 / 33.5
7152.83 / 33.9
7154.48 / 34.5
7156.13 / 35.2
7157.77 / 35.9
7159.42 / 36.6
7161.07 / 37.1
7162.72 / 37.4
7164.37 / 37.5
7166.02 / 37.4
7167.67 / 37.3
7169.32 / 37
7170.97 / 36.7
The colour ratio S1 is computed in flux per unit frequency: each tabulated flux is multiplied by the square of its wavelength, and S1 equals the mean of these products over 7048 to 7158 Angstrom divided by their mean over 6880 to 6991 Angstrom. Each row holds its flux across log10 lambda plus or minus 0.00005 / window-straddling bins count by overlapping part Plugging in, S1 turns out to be 1.0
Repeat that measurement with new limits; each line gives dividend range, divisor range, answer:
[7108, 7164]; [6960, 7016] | 0.93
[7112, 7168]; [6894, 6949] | 0.91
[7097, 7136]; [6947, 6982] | 1.01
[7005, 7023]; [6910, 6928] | 1.02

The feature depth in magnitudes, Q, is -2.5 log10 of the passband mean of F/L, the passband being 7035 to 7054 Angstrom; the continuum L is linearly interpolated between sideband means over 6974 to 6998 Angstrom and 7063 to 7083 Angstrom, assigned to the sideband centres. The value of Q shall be -0.084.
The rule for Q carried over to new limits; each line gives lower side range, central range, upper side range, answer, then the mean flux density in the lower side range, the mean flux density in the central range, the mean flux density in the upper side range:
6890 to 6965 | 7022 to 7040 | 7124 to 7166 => -0.05 mag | 41.1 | 40.3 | 35.3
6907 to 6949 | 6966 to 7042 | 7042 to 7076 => 0.02 mag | 43.7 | 40.7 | 39.6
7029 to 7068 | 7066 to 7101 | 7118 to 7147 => 0.02 mag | 40.4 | 37.8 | 35.9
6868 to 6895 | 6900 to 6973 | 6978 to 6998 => 0.05 mag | 42.7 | 41.2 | 43.3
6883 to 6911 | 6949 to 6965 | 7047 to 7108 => 0.06 mag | 39.2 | 36.9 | 38.3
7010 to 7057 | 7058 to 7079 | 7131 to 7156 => 0.04 mag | 40.9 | 37.4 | 34.2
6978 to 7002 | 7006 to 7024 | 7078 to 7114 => 0.05 mag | 42.7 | 39.7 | 37.8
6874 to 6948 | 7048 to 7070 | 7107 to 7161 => -0.02 mag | 42.4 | 39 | 36.3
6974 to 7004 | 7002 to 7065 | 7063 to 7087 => -0.02 mag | 42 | 40.2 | 37.5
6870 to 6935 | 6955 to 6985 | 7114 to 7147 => 0.03 mag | 42.1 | 39.2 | 36.4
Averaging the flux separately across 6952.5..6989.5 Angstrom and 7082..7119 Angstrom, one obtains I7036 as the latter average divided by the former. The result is 0.97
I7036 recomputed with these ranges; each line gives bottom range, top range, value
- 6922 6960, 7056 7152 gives 0.86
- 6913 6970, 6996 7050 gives 0.97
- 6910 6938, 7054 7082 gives 0.85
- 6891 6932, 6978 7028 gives 1.02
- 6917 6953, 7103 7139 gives 0.84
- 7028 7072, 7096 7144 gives 0.92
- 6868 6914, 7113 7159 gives 0.87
